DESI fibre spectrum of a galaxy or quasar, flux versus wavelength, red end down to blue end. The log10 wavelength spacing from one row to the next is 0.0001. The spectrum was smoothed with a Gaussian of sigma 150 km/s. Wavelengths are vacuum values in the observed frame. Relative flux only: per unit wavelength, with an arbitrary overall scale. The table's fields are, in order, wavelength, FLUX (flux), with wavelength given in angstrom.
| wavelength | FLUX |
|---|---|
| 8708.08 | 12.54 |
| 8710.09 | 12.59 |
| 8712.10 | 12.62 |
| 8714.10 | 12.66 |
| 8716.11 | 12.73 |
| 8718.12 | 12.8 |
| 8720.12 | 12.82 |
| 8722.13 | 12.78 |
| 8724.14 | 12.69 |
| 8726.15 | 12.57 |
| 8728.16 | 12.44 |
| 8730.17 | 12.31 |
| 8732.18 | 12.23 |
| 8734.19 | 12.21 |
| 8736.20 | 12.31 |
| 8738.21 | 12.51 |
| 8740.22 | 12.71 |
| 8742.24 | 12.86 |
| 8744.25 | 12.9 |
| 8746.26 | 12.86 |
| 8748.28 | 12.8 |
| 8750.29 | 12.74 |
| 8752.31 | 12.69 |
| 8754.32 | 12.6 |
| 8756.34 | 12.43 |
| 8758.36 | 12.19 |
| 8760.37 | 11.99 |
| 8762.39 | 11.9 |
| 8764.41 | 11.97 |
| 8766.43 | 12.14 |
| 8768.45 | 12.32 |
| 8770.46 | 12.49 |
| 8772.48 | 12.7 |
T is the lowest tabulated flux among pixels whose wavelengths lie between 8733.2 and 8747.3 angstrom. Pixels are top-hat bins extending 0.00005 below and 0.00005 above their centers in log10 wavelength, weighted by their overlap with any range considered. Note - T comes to 12.21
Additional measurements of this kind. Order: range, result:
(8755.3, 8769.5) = 11.9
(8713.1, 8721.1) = 12.66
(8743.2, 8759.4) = 12.19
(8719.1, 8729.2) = 12.44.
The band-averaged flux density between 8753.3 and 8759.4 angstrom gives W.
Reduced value 12.4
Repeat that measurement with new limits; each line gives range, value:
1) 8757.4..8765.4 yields 12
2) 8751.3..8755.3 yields 12.7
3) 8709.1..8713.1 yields 12.6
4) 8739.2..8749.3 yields 12.8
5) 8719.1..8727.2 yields 12.7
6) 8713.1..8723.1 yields 12.8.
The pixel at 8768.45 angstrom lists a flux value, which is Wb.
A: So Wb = 12.32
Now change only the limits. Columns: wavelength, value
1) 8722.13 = 12.78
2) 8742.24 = 12.86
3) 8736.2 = 12.31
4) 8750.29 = 12.74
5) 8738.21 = 12.51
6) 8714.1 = 12.66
